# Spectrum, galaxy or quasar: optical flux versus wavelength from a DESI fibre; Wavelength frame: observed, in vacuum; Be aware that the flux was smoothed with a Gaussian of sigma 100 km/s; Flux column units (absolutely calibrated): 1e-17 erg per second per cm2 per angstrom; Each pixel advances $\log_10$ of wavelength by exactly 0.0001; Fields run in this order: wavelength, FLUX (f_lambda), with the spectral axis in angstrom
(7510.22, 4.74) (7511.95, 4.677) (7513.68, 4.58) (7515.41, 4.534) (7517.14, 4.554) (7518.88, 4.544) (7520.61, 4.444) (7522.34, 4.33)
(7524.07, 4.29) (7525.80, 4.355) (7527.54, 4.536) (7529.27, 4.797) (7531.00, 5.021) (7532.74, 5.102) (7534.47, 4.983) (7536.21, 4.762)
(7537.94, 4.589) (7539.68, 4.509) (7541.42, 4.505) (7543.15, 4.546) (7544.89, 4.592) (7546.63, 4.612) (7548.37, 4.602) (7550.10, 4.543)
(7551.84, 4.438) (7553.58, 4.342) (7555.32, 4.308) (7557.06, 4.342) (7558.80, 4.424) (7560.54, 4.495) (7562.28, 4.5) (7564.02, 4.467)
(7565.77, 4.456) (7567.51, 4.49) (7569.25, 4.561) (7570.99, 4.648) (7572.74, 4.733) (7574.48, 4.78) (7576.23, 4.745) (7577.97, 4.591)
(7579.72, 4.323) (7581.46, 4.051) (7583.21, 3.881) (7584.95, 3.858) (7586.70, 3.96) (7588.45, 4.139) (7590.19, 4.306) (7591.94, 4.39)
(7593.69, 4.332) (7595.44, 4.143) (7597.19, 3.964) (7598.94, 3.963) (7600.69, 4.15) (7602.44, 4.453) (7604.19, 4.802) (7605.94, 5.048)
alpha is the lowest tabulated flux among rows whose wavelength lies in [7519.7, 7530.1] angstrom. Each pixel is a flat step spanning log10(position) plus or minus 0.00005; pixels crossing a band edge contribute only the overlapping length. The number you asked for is 4.29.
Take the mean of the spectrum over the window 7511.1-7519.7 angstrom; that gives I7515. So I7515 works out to 4.57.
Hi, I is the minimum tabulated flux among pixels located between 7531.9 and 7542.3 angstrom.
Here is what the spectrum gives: 4.505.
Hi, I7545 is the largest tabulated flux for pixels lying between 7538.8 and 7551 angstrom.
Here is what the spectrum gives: 4.612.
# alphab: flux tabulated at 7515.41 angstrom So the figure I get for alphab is 4.534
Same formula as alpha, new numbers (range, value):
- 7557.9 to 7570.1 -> 4.424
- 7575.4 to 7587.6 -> 3.858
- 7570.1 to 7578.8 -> 4.591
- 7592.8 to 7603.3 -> 3.963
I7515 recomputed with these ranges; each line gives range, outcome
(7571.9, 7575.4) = 4.75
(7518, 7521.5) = 4.49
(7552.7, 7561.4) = 4.38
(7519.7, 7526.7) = 4.36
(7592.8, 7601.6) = 4.11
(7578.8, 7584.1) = 4.09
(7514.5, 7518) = 4.55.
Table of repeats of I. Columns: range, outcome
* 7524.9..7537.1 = 4.355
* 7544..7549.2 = 4.592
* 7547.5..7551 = 4.543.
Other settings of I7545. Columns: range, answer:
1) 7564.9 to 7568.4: 4.49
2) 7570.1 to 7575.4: 4.78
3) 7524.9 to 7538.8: 5.102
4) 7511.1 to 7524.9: 4.677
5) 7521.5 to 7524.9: 4.33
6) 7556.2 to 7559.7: 4.424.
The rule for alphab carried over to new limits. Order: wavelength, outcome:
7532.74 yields 5.102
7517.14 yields 4.554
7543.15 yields 4.546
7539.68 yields 4.509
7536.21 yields 4.762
